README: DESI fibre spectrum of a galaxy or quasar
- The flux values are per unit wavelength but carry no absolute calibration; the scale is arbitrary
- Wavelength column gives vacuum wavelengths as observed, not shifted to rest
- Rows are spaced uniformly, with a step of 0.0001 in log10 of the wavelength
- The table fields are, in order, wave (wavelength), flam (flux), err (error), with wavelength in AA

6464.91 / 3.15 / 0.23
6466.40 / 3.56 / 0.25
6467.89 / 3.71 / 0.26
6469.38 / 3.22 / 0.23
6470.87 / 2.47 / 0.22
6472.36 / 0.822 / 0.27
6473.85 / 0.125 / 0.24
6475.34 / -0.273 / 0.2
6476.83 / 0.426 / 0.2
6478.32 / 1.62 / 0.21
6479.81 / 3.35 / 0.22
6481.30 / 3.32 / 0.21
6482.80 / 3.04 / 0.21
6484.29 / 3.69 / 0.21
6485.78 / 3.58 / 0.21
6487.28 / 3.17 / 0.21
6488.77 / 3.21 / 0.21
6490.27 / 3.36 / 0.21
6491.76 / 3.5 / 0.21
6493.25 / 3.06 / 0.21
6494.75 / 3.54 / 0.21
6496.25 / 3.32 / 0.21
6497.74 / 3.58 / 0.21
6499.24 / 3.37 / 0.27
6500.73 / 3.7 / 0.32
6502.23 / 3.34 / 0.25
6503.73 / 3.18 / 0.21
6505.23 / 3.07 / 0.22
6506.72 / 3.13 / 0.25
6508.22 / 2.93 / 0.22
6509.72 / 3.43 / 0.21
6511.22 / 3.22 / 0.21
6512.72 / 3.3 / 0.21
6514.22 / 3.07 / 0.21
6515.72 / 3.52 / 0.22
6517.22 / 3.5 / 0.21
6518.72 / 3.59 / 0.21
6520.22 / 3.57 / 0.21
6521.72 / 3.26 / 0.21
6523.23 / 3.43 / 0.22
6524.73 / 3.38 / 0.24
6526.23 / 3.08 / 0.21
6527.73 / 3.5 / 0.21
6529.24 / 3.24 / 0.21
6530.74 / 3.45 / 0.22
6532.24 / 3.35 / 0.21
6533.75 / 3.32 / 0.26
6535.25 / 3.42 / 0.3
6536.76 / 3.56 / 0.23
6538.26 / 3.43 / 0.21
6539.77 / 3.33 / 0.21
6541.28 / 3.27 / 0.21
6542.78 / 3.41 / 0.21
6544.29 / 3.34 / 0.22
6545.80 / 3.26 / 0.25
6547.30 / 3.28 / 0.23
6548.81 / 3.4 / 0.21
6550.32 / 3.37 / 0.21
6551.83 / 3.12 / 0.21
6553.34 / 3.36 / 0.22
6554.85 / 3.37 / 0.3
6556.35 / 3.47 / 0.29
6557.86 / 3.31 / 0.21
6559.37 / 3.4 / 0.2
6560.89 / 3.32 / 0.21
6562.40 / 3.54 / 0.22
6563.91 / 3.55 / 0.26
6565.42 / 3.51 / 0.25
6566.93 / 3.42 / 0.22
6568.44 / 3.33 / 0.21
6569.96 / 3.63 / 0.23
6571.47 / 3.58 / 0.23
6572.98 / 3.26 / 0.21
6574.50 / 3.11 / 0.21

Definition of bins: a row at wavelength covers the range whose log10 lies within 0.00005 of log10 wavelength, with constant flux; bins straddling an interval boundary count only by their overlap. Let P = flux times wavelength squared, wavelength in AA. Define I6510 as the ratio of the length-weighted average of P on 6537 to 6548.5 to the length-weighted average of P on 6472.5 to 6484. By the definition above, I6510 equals 2.01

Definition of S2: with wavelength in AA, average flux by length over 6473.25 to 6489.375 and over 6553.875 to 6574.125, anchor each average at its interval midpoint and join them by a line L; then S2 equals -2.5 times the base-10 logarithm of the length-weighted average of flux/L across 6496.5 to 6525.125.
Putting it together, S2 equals -0.23 mag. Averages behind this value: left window 2.31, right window 3.43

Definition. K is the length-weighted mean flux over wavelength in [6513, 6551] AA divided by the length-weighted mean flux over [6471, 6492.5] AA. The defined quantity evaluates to 1.43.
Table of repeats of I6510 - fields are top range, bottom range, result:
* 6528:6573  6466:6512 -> 1.21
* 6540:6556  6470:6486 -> 1.72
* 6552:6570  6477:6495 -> 1.13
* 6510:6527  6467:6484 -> 1.67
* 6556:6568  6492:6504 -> 1.03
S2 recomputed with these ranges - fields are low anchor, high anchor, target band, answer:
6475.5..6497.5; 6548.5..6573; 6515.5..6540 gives -0.07 mag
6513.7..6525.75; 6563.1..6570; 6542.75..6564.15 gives 0.03 mag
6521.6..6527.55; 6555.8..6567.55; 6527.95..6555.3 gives 0.01 mag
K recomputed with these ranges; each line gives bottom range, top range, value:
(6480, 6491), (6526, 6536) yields 1.00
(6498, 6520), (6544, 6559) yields 1.00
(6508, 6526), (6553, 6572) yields 1.03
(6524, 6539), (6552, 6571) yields 1.02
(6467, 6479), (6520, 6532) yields 2.18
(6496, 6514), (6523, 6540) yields 1.03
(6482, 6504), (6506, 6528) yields 0.98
